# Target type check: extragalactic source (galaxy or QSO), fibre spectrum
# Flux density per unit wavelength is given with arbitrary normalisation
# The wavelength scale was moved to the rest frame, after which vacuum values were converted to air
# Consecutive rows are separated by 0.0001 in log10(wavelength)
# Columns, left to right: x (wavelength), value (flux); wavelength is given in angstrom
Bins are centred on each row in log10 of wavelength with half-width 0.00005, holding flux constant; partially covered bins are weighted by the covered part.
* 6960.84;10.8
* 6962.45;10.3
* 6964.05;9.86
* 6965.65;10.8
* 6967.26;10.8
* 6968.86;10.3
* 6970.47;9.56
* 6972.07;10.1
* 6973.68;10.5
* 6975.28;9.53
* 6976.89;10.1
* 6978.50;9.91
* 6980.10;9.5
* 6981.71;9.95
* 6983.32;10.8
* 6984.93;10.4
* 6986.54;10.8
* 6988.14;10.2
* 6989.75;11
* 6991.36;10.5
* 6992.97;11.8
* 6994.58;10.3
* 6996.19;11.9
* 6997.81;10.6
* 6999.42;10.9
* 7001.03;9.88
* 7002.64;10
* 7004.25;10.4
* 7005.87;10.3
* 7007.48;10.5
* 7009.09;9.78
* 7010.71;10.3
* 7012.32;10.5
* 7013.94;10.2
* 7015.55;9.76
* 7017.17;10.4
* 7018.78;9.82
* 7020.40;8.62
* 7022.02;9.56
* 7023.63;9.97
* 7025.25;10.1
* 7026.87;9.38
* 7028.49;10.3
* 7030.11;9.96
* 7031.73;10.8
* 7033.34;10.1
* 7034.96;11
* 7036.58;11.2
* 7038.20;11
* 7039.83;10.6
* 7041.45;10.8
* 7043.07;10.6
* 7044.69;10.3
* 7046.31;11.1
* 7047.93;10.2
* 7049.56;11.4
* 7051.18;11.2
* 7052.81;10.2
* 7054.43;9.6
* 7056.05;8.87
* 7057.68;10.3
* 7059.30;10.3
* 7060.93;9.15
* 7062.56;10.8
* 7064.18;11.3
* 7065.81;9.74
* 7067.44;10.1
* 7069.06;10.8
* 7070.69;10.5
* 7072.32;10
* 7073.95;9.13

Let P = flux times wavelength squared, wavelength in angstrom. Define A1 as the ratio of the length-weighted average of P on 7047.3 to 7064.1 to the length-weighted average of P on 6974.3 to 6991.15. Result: 1.0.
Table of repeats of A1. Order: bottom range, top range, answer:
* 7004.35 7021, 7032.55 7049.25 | 1.07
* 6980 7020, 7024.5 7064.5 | 1.01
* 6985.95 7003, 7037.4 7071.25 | 0.99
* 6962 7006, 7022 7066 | 1.02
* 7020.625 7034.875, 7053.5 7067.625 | 1.01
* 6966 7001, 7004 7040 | 0.99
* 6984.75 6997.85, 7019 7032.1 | 0.91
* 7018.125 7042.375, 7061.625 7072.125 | 1.04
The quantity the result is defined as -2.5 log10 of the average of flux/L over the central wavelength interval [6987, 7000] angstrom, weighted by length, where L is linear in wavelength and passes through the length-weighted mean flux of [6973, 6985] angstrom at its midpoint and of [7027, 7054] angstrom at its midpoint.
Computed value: -0.07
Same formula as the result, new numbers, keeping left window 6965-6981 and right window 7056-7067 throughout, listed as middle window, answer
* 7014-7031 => 0.03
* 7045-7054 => -0.06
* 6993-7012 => -0.04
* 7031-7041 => -0.07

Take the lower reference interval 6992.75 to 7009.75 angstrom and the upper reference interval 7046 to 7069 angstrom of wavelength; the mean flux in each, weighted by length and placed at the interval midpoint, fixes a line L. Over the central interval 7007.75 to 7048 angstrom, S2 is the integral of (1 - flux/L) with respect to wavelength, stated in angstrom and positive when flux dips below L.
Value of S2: 0.7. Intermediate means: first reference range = 10.5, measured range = 10.3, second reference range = 10.3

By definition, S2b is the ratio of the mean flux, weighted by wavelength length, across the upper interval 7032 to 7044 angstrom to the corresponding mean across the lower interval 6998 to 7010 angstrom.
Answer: 1.0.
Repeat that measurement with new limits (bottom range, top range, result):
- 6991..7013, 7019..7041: 0.97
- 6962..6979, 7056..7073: 1.01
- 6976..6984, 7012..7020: 1.00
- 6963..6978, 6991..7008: 1.05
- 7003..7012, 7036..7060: 1.02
